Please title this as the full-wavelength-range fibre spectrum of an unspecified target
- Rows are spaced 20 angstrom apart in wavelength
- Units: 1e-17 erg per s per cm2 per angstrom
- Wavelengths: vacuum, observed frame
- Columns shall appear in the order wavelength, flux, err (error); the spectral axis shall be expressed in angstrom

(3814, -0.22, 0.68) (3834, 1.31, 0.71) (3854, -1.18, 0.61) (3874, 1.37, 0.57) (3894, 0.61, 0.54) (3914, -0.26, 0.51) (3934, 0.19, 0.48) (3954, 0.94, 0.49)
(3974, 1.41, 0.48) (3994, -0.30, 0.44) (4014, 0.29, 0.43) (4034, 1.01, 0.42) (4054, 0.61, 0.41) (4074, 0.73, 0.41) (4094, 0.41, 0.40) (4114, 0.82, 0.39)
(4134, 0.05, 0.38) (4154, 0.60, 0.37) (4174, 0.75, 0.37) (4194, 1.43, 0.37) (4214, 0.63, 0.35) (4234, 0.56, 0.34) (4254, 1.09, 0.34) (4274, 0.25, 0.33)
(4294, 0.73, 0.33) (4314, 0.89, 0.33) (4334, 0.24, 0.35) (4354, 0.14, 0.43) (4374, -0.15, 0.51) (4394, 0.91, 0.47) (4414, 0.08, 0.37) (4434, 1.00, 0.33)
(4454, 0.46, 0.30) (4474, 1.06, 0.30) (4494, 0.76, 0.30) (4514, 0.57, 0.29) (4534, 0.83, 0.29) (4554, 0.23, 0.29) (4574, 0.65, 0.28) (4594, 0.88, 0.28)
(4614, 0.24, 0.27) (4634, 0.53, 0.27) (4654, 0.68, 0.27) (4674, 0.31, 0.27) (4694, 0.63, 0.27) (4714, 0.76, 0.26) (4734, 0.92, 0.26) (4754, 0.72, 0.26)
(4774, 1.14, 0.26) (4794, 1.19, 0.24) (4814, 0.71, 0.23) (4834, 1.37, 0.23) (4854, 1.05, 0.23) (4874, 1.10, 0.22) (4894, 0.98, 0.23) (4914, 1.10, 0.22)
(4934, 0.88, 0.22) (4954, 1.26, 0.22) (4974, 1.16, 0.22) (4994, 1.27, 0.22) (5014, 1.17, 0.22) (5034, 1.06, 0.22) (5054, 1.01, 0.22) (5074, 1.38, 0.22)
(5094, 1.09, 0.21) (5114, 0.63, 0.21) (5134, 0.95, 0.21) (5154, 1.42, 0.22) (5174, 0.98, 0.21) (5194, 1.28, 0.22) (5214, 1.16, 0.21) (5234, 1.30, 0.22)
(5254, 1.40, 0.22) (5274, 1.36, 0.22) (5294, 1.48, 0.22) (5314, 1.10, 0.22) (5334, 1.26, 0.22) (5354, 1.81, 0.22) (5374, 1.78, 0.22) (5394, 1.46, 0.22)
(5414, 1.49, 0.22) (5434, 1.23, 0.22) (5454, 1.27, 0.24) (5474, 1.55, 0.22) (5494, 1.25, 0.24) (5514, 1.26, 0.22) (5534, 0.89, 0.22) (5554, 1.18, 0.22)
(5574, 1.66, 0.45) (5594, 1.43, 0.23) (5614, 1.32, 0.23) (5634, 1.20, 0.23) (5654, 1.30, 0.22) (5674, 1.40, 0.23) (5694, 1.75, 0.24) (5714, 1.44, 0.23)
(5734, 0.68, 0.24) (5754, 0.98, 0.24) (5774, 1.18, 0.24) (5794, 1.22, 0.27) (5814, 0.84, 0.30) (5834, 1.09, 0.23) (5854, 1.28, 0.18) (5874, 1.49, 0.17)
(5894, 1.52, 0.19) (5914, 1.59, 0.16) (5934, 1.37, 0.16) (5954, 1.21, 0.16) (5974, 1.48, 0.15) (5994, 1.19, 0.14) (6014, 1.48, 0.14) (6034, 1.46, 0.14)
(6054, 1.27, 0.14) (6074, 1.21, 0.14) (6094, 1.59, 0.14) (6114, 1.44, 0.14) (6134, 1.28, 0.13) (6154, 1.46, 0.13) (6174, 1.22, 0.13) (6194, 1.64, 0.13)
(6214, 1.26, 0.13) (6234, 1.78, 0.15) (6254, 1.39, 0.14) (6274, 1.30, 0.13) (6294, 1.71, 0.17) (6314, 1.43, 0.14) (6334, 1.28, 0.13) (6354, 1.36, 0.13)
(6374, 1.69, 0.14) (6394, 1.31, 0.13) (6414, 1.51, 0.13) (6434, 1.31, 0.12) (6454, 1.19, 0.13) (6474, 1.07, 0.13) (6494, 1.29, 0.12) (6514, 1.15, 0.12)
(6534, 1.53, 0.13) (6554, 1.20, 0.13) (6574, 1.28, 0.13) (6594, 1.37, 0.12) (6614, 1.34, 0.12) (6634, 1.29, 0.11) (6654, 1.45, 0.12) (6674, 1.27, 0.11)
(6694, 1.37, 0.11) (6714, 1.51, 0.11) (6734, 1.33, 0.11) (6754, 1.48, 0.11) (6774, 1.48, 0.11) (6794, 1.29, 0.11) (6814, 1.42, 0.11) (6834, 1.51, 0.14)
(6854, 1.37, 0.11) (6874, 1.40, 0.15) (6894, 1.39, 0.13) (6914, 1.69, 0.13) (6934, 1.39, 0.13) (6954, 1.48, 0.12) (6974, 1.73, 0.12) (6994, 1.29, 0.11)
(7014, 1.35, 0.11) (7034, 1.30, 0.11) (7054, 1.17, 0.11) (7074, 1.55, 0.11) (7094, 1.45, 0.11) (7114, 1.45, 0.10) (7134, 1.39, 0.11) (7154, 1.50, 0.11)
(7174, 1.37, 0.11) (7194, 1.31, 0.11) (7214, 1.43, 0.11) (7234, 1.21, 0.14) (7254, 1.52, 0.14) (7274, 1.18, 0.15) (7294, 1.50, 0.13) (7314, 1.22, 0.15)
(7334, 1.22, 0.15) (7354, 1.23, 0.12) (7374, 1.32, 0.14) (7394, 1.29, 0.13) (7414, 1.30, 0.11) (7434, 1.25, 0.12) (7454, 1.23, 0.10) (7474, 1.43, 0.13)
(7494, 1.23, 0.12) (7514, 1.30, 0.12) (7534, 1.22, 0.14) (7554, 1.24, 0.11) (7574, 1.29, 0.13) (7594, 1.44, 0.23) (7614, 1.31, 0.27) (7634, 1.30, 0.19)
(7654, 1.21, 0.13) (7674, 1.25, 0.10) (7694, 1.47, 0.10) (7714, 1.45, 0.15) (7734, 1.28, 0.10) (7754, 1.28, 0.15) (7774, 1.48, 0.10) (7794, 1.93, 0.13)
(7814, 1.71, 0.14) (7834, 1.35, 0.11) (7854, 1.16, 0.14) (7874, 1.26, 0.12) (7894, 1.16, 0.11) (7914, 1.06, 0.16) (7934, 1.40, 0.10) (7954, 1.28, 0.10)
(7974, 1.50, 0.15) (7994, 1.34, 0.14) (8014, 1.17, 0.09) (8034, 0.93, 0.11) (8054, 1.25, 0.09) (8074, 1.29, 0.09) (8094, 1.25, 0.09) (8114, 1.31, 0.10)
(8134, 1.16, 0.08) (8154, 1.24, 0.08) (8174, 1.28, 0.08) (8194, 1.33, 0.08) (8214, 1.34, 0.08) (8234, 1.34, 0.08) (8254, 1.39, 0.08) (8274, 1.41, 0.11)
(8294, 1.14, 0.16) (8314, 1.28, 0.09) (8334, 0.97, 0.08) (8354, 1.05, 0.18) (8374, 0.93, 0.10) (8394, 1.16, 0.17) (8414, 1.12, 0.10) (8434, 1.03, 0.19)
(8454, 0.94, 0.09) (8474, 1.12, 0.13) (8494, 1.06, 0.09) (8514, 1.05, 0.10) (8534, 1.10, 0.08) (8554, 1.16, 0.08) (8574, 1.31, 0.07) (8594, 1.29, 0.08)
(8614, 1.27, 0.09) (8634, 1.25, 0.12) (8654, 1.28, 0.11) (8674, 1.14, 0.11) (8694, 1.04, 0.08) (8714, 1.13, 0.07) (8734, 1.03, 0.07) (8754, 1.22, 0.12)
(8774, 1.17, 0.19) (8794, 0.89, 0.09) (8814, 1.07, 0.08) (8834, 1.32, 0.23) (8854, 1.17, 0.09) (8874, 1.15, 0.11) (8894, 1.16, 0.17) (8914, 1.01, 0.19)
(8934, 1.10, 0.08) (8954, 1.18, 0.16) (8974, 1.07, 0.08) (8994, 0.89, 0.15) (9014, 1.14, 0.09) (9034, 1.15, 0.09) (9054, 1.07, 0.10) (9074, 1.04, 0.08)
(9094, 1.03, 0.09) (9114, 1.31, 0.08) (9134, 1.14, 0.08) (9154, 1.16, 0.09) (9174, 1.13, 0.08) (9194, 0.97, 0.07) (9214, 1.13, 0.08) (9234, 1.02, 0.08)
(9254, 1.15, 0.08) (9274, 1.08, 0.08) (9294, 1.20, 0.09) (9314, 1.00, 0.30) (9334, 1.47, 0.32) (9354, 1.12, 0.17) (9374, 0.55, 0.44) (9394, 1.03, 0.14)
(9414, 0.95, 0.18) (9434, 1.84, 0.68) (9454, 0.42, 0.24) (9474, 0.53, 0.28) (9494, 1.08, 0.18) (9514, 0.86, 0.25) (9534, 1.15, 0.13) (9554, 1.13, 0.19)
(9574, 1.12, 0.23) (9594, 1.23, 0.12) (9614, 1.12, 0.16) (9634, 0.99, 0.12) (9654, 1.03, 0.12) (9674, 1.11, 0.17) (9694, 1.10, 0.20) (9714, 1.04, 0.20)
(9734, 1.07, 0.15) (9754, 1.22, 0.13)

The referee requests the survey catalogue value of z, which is 0.187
